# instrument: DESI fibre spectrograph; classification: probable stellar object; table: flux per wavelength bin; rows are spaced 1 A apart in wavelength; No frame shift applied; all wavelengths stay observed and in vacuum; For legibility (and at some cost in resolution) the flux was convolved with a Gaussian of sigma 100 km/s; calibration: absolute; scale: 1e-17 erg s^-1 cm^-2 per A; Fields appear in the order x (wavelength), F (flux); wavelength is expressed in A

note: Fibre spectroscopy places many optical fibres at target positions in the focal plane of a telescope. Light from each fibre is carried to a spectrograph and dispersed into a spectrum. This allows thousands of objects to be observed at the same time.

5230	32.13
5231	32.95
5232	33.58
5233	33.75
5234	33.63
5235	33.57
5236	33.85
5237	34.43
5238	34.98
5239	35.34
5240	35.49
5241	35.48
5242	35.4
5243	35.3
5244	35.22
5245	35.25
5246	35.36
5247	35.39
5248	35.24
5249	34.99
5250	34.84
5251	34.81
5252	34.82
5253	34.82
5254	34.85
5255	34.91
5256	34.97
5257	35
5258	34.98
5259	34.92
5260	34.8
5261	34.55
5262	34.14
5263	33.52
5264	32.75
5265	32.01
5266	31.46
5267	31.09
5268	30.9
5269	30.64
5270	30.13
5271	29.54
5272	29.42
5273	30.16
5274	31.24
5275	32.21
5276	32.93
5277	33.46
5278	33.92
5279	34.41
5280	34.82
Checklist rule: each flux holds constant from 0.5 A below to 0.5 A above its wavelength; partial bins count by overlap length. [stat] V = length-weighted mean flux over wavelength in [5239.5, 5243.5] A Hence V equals 35.4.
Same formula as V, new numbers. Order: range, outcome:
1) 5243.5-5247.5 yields 35.3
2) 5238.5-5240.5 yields 35.4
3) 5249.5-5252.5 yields 34.8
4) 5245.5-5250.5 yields 35.2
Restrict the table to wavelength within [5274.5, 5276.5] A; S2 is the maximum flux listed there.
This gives 32.93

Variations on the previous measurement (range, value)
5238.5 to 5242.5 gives 35.49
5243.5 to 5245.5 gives 35.25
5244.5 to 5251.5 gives 35.39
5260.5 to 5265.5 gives 34.55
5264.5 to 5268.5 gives 32.01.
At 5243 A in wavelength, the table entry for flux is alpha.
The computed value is 35.3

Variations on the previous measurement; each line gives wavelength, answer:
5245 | 35.25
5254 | 34.85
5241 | 35.48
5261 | 34.55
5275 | 32.21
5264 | 32.75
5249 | 34.99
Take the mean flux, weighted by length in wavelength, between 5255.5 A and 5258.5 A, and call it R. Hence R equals 35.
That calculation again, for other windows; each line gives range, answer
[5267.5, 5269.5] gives 30.8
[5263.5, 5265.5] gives 32.4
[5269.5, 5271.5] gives 29.8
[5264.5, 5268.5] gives 31.4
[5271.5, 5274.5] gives 30.3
